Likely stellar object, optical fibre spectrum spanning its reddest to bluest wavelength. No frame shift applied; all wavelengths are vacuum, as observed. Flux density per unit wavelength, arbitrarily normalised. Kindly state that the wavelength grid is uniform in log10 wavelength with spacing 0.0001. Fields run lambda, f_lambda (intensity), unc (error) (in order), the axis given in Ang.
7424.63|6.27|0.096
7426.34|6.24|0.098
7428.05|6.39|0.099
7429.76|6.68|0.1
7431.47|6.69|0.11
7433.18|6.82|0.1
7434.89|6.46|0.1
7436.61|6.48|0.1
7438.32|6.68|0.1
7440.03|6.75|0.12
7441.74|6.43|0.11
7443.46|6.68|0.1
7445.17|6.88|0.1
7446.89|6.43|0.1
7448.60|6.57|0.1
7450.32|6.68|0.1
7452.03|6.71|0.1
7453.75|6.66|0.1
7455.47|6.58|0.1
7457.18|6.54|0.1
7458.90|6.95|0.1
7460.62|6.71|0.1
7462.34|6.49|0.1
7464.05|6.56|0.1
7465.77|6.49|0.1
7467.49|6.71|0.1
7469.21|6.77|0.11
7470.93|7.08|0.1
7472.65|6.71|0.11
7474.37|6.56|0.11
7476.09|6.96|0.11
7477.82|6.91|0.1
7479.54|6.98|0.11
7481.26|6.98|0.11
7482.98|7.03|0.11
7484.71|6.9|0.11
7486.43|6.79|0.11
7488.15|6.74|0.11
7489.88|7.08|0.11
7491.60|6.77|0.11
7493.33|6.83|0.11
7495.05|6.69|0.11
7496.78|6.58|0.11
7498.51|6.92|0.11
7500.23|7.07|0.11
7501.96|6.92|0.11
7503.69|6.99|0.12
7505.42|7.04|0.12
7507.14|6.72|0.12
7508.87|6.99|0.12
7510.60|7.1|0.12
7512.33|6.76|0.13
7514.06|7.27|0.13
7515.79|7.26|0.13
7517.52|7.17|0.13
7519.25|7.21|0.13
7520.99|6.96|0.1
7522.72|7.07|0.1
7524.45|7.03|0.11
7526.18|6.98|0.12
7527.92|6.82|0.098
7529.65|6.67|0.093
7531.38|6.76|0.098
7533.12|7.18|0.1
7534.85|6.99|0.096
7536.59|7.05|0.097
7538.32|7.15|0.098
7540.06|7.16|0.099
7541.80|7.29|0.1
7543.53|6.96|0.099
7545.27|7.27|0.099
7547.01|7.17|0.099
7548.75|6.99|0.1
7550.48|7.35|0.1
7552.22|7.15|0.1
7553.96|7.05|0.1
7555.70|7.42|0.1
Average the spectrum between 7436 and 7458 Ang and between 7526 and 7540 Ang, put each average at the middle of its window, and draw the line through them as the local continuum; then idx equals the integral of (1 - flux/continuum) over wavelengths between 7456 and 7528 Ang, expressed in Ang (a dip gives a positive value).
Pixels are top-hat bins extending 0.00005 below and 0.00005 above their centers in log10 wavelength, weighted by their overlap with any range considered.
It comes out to -0.9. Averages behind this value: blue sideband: 6.62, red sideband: 6.96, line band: 6.88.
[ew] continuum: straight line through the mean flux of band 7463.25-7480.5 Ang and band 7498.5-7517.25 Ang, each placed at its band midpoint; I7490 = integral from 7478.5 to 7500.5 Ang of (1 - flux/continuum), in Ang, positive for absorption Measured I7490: 0.1 Ang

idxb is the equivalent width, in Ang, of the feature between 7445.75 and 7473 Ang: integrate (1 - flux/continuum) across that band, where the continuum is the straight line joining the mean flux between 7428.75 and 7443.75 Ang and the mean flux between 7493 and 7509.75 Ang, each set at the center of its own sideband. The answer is 0.2 Ang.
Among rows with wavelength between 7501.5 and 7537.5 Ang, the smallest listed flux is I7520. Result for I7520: 6.67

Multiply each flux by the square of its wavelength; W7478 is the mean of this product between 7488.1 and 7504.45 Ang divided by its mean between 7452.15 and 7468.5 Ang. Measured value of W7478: 1.0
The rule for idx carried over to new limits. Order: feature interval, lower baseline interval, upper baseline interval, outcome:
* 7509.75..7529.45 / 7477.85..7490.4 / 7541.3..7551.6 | 0.1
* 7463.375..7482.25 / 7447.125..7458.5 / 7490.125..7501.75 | -0.2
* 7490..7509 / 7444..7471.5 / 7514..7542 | 0.1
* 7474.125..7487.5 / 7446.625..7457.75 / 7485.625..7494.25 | -0.2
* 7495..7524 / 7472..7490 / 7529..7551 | -0.1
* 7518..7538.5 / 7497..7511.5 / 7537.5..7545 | 0.3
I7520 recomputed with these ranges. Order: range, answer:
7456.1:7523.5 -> 6.49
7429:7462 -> 6.43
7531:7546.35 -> 6.76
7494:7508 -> 6.58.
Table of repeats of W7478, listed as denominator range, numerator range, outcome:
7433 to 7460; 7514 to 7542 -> 1.08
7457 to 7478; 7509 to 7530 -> 1.06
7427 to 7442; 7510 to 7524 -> 1.10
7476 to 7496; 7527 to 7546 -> 1.03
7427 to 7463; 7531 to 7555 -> 1.10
